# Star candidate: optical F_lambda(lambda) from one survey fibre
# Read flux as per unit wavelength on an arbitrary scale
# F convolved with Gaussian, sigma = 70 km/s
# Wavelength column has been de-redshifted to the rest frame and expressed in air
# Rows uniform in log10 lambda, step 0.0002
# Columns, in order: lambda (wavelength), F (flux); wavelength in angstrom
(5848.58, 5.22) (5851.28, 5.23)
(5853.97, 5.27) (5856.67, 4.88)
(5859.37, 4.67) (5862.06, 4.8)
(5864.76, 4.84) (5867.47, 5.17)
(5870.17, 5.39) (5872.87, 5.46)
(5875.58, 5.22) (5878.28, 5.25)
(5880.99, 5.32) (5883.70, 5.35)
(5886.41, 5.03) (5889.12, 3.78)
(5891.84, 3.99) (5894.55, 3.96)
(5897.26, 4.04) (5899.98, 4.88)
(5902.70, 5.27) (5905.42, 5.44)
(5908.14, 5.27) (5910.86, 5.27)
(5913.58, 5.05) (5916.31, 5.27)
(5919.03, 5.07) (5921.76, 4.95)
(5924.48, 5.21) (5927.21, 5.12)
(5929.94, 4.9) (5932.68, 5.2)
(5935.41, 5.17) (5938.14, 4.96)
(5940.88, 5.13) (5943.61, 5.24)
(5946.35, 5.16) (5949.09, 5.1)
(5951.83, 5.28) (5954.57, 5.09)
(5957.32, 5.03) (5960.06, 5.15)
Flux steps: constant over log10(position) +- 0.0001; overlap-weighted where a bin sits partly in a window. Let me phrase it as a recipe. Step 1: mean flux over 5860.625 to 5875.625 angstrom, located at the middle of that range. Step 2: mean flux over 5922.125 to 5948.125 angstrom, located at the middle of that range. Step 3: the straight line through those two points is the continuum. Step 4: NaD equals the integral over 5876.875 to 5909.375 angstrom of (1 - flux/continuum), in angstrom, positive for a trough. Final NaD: 2.1 angstrom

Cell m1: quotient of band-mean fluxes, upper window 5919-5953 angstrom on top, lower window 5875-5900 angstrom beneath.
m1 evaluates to 1.10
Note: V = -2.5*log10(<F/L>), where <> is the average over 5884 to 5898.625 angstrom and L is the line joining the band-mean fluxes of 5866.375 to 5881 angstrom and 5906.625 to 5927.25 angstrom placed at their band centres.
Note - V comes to 0.230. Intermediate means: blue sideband 5.3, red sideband 5.16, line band 4.25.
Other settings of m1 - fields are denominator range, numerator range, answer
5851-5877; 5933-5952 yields 1.01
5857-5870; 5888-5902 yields 0.85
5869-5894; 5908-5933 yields 1.04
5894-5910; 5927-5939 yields 1.04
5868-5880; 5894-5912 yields 0.92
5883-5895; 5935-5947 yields 1.16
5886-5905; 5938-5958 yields 1.16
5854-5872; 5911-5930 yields 1.02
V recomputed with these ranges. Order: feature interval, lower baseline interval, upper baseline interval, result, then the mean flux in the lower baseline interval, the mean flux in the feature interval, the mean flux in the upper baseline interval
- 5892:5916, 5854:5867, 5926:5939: 0.03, 4.87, 4.87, 5.07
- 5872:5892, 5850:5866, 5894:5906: -0.03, 4.95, 4.97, 4.72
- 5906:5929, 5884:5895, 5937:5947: -0.09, 4.32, 5.16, 5.12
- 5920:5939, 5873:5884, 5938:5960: 0.02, 5.3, 5.08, 5.13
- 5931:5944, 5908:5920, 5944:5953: 0.01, 5.18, 5.13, 5.18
